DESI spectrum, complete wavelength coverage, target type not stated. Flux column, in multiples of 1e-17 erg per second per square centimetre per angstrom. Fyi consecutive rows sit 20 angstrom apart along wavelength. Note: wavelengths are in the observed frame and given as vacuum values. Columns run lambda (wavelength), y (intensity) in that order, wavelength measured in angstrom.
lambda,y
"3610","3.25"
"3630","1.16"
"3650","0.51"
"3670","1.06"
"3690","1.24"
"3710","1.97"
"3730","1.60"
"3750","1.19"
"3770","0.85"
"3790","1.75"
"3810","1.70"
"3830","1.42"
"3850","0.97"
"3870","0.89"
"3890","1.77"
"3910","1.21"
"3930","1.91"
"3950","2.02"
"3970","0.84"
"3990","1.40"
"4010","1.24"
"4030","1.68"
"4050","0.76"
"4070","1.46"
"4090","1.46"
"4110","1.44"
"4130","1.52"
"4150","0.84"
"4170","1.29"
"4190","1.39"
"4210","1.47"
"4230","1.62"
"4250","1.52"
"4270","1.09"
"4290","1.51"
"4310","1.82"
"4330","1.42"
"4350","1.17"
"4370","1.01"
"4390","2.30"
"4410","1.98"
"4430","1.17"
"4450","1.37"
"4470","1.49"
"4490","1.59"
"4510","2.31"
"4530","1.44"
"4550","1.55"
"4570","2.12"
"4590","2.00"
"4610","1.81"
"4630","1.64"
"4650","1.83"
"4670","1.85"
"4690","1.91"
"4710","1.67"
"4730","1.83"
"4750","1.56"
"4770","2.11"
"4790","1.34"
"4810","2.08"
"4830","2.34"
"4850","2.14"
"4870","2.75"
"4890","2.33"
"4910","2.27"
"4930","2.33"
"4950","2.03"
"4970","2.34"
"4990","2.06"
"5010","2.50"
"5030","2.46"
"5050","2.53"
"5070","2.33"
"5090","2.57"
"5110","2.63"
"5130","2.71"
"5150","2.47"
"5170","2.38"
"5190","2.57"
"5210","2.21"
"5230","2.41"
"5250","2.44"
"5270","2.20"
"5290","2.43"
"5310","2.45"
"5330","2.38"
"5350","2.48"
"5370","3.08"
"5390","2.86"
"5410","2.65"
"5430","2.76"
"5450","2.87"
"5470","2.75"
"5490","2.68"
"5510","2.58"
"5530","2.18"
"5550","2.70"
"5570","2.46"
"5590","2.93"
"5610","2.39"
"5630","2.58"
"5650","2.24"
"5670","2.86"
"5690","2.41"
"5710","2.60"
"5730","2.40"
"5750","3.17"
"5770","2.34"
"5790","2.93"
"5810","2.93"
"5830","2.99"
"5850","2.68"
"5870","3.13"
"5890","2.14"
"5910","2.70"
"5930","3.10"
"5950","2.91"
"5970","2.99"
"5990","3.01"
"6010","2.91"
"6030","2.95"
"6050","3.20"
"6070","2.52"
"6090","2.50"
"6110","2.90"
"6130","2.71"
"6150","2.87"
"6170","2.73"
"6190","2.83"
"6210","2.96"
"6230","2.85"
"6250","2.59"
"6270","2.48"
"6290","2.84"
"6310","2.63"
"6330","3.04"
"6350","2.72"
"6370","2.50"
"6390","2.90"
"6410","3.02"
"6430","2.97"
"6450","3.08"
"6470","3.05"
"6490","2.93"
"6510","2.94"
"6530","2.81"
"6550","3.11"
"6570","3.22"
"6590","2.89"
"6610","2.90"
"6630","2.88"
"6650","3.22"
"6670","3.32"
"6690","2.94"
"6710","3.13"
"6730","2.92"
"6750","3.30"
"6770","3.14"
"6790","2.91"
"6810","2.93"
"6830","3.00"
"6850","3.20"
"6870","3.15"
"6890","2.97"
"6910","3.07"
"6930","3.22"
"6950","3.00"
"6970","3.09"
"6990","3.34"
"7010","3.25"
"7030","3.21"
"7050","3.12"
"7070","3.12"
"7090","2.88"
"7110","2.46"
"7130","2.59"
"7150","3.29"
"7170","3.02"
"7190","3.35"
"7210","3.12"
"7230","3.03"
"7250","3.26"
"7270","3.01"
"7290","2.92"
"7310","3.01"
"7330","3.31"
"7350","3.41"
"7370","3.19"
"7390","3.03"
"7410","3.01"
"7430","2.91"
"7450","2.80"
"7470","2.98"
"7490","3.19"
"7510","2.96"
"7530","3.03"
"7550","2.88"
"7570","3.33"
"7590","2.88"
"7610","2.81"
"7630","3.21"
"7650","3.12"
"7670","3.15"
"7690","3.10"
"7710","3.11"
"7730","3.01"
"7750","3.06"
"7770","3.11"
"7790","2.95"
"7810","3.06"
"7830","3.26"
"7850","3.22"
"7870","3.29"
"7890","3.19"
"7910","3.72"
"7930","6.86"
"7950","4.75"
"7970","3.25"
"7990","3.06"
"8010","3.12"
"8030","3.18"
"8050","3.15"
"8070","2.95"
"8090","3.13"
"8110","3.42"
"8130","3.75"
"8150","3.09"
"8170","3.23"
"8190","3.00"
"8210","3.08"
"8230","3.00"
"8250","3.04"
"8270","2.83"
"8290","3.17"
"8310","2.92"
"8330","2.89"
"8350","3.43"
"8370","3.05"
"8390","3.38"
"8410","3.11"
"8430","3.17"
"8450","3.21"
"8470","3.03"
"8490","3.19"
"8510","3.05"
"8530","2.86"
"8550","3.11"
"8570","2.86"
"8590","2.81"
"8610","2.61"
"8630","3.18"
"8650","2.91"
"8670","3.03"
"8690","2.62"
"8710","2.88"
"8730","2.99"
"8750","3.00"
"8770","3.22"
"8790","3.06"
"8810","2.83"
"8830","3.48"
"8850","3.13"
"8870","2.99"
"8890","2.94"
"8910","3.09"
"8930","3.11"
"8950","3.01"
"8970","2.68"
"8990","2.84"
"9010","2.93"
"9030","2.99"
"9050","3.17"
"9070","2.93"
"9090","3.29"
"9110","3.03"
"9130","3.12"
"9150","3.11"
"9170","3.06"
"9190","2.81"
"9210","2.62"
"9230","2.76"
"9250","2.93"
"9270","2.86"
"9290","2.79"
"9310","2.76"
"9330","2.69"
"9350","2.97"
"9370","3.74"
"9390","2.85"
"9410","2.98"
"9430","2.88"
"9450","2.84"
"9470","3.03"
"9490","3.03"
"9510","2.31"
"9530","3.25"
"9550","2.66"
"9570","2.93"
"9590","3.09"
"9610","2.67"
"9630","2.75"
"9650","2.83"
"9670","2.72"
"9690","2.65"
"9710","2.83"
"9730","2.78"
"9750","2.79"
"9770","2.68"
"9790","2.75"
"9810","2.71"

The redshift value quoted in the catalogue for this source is 0.21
